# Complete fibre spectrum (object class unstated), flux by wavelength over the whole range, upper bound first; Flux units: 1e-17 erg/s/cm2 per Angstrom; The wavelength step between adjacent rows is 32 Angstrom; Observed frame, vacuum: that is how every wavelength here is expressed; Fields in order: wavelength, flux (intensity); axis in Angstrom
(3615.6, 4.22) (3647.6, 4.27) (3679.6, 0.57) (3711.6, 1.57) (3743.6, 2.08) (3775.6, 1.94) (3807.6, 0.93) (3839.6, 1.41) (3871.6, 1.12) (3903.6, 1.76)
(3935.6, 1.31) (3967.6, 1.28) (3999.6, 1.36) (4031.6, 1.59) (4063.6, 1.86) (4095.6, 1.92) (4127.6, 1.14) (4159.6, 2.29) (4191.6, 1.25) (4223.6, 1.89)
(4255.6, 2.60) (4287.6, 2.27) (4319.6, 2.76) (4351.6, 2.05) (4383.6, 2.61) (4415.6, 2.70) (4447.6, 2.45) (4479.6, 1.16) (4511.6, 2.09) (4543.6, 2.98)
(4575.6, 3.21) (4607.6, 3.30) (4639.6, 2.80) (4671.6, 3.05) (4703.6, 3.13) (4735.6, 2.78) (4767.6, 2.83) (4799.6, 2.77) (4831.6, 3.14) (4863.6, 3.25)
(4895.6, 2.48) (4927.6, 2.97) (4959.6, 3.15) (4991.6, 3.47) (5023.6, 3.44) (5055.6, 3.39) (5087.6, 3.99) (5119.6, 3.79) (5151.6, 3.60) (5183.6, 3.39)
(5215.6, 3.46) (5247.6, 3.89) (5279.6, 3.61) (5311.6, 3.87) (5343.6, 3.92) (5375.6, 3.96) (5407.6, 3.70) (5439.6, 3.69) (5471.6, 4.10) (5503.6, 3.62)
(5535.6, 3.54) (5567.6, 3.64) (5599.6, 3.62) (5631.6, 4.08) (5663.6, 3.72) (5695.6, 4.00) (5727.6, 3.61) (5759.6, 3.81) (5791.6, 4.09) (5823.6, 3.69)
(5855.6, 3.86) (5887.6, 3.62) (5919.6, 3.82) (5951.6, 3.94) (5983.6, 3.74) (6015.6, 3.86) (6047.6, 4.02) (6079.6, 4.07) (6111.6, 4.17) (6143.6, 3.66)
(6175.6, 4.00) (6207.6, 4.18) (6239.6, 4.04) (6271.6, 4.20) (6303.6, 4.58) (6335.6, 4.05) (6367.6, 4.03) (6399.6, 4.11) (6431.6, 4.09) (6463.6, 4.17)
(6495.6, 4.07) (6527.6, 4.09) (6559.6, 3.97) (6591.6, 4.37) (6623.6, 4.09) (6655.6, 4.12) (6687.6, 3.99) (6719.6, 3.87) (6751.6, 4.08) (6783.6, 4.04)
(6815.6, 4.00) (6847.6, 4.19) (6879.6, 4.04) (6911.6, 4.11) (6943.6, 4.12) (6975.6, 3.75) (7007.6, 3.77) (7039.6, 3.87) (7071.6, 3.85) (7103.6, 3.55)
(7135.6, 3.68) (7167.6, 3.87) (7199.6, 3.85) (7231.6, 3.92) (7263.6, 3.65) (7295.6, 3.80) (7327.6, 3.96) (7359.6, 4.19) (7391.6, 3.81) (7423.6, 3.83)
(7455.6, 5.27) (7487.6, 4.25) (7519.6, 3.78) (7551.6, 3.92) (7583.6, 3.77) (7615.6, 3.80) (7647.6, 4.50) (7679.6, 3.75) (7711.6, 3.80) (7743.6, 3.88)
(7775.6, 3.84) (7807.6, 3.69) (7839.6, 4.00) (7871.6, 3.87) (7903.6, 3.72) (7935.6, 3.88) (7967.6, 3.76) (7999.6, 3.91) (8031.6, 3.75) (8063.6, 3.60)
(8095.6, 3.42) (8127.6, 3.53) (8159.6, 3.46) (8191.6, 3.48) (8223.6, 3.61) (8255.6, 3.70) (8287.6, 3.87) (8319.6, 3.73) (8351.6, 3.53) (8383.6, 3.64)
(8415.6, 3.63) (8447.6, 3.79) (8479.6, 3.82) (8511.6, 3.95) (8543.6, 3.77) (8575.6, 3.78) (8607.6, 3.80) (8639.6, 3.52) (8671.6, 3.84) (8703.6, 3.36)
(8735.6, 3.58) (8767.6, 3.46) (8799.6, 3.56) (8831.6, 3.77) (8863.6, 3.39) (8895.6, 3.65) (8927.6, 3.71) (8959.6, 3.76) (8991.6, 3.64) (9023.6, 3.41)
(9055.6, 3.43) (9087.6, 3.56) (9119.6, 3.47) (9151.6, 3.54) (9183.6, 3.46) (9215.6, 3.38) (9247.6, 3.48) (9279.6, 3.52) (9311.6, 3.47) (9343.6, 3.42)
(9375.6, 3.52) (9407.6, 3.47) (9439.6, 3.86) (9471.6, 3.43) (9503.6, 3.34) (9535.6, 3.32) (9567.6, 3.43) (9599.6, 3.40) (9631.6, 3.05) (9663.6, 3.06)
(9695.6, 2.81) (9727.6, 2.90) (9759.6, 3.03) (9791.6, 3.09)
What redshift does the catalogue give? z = 0.14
